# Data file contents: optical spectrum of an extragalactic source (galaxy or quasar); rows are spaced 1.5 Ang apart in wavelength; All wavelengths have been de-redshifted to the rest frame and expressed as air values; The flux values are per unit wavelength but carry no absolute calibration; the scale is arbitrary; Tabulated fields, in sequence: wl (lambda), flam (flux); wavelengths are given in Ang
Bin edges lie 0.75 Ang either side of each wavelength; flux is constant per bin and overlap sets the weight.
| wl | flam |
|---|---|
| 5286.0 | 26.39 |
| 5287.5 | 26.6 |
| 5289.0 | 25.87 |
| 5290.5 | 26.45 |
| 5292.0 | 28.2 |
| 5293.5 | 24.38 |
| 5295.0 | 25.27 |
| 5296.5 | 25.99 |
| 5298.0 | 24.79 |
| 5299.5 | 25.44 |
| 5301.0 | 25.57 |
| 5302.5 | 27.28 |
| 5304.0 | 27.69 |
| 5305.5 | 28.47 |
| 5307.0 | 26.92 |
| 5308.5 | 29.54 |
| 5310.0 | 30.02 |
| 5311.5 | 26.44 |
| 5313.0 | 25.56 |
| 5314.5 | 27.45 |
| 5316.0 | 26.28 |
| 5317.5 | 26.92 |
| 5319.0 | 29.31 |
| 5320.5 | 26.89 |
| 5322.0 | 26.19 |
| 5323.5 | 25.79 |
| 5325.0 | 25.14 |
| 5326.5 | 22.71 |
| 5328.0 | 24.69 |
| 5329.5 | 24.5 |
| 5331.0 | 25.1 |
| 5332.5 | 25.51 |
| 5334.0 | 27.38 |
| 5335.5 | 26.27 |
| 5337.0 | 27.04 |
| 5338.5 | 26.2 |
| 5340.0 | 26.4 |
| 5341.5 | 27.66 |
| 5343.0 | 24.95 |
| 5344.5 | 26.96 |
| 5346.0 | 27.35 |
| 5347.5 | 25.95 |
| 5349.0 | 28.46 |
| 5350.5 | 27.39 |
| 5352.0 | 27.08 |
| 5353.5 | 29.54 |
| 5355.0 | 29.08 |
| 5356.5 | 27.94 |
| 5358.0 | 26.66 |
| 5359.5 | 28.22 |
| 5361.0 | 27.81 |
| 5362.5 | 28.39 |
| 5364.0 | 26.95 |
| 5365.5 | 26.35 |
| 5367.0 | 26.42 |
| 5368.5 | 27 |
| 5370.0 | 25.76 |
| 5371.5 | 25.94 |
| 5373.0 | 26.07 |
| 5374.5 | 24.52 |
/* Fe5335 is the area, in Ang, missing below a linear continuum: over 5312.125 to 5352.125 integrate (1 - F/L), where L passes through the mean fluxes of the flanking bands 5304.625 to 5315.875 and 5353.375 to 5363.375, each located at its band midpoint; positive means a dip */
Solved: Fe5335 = 2.2 Ang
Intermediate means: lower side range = 27.7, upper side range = 28.1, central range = 26.3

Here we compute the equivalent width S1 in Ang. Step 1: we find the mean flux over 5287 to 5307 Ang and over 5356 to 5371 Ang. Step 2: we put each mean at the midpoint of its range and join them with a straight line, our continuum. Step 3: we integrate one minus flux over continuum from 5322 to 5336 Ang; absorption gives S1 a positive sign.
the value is 0.76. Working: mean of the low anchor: 26.3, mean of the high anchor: 27.1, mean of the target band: 25.3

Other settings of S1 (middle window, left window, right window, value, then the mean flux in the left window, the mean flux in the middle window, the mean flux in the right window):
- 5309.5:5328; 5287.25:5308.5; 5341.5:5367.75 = 0.2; 26.5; 26.4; 27.4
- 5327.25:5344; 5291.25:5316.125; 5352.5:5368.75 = 0.8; 26.8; 26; 27.7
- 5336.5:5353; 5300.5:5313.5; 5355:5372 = 0.2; 27.6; 26.9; 27.1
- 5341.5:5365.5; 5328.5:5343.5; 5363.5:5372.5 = -1.1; 26.1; 27.5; 26.4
